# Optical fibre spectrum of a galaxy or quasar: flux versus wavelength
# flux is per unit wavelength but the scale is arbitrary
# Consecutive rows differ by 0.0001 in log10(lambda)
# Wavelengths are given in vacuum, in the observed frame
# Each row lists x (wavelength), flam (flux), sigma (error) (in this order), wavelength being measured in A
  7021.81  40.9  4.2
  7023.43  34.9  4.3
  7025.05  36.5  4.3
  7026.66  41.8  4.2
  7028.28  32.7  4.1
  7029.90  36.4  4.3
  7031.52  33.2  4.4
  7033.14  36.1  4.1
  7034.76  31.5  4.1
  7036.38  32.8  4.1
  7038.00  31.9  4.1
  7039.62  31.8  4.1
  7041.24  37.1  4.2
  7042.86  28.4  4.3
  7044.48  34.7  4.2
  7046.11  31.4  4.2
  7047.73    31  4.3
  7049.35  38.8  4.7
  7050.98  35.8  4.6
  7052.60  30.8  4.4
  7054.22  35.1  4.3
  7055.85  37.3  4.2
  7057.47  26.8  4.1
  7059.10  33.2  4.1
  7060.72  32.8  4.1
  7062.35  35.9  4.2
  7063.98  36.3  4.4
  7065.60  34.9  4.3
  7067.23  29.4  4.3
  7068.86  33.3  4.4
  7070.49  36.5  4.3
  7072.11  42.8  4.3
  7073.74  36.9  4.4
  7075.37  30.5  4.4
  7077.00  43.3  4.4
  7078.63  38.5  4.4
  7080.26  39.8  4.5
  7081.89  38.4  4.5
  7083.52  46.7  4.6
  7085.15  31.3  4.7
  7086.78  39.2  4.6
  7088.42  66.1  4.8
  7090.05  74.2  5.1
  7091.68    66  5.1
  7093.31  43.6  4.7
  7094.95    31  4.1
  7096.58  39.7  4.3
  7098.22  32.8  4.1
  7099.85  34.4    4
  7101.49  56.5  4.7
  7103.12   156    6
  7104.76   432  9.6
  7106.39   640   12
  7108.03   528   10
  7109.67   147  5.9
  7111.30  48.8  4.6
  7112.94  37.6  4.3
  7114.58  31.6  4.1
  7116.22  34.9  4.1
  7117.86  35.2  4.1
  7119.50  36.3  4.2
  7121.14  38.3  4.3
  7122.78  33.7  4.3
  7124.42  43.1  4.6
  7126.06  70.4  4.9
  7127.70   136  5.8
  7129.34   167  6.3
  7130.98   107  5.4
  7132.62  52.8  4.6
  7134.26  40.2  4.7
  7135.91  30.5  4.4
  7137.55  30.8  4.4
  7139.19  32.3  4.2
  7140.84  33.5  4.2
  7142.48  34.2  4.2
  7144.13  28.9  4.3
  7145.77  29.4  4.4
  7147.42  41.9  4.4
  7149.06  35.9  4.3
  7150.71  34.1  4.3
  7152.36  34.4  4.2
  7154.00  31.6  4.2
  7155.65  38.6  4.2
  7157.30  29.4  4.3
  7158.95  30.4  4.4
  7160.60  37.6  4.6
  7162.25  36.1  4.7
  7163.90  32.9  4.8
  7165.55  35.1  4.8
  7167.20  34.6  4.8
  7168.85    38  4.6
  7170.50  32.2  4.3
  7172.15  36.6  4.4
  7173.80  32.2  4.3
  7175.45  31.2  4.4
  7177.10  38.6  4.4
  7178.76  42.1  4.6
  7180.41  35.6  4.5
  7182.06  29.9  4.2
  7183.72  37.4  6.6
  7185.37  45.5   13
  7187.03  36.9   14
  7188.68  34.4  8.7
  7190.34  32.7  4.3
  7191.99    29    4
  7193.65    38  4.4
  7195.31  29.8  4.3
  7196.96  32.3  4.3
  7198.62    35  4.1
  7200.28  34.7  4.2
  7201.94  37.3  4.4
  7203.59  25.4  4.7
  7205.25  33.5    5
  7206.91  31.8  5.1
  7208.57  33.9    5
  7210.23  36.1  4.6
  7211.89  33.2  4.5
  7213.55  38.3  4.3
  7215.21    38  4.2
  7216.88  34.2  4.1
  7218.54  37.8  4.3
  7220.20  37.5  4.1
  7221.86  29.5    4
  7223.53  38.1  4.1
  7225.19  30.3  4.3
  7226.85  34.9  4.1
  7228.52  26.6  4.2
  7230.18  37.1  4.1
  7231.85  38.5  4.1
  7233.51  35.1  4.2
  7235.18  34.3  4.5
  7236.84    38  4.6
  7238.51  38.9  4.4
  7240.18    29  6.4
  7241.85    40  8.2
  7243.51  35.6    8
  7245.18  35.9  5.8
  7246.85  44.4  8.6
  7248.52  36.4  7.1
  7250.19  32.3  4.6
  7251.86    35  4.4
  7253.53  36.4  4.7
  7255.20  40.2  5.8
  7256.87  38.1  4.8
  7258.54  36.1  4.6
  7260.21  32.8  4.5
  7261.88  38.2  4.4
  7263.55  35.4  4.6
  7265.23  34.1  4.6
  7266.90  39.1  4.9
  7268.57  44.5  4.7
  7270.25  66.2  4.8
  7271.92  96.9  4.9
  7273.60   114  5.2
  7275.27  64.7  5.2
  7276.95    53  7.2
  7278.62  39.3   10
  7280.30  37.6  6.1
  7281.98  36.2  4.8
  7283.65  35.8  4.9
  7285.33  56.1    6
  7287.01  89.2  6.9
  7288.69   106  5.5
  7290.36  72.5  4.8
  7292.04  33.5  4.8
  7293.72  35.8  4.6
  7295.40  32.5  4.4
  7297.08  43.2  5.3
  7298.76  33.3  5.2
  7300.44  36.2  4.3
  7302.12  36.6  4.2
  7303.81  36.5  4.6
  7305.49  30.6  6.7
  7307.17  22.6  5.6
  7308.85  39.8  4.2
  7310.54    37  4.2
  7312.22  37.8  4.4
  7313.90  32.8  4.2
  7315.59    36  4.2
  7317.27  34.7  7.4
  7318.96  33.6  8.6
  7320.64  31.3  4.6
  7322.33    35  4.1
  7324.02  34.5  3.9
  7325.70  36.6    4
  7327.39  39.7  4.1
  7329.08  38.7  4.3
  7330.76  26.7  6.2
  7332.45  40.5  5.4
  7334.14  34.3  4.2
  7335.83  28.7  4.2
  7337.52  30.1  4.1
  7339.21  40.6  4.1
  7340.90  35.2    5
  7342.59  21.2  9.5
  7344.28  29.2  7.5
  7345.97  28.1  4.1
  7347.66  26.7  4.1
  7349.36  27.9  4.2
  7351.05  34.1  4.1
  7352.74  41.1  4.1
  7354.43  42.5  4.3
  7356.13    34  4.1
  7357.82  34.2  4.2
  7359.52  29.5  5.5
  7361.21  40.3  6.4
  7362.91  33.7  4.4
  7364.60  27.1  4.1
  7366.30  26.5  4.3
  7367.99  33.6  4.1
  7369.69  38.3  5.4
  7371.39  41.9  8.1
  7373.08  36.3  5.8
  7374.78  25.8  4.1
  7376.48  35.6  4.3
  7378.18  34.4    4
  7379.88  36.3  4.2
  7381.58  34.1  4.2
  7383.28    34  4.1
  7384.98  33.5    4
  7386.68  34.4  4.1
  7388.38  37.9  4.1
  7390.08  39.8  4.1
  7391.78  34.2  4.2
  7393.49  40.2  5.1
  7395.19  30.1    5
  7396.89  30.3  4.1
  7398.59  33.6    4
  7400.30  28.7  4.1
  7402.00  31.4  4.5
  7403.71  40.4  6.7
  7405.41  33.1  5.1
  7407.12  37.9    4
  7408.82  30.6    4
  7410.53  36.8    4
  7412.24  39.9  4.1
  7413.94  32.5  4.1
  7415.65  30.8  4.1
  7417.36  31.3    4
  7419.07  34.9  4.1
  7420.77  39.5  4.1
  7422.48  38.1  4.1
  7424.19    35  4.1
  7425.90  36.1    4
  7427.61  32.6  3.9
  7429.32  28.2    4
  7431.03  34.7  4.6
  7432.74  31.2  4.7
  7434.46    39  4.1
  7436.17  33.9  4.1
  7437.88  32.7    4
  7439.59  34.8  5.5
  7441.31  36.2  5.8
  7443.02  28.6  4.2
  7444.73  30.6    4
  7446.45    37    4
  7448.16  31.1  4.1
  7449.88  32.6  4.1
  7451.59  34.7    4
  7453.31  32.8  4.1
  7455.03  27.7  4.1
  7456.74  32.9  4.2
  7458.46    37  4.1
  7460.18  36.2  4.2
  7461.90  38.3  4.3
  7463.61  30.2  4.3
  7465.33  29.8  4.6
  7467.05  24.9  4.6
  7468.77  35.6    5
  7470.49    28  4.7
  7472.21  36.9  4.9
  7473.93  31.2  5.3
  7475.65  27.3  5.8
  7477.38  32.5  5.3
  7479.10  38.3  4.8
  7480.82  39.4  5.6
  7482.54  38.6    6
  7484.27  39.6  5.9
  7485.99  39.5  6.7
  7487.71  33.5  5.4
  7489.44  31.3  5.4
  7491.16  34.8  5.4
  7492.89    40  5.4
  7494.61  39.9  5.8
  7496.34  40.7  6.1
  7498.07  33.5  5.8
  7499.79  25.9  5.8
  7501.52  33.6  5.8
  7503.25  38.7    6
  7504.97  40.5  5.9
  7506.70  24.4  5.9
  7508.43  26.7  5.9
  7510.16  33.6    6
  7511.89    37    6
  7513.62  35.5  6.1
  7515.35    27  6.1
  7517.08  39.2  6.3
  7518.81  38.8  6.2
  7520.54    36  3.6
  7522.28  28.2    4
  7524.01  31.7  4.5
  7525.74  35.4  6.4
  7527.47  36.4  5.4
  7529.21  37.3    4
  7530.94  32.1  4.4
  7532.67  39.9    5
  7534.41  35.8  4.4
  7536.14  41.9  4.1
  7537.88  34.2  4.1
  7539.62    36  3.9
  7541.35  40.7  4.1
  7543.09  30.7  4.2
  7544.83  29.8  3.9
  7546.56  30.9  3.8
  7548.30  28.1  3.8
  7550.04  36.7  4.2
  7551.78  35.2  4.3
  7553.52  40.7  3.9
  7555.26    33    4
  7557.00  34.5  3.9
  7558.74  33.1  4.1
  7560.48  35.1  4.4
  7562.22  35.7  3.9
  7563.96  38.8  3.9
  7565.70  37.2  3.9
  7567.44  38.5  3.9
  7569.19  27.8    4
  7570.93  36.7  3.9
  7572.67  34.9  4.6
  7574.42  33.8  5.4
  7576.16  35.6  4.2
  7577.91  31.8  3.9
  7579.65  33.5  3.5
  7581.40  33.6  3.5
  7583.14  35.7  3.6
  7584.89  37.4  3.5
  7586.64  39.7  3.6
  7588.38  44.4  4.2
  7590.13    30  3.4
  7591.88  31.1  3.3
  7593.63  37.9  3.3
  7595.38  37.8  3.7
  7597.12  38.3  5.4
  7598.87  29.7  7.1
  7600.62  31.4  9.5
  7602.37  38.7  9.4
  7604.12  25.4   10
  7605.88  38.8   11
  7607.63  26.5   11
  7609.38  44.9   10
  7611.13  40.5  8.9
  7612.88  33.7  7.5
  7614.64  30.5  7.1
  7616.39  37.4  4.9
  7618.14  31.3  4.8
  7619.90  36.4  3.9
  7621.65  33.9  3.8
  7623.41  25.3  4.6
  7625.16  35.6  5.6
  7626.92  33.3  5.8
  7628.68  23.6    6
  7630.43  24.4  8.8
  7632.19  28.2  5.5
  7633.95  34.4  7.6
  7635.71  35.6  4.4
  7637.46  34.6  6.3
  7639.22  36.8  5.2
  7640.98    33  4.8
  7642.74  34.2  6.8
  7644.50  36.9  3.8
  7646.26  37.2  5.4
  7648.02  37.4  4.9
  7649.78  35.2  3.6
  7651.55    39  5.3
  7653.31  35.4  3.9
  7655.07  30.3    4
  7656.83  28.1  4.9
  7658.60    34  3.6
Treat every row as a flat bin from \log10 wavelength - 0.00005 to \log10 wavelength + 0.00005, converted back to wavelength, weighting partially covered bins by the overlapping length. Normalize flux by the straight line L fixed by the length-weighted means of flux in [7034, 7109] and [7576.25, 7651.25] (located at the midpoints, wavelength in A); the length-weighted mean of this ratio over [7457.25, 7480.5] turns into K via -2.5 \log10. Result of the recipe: 0.33 mag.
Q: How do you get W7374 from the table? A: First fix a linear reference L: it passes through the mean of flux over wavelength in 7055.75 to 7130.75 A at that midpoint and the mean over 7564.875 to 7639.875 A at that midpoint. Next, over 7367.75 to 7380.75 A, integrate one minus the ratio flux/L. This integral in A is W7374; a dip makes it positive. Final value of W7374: 4.8 A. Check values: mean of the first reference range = 83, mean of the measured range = 35.3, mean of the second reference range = 34.1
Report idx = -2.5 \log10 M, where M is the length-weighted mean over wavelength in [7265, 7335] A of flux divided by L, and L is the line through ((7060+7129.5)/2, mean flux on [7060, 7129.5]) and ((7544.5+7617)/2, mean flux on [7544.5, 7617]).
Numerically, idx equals 0.38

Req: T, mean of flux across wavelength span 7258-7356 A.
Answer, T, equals 41.7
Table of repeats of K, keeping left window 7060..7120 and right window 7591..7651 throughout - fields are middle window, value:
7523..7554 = 0.197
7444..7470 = 0.466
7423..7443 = 0.478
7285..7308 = 0.370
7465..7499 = 0.340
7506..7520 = 0.328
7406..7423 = 0.476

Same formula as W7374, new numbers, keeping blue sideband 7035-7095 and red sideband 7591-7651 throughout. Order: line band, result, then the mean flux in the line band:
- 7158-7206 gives 3.2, 34.6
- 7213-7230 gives 1.0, 34.6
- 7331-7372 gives 3.1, 33.2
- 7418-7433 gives 0.3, 34.6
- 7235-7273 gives -5.0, 41.4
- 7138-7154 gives 1.6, 33.7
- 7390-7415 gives 0.7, 34.4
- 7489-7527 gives 0.5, 34.3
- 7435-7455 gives 1.2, 33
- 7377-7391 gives 0.0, 35.6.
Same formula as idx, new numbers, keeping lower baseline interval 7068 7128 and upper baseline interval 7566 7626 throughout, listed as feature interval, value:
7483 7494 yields 0.26 mag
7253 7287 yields 0.38 mag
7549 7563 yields 0.11 mag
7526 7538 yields 0.14 mag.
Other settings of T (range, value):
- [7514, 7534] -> 34.8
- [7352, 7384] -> 34.7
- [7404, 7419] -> 34.4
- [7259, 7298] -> 53.6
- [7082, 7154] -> 85.9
